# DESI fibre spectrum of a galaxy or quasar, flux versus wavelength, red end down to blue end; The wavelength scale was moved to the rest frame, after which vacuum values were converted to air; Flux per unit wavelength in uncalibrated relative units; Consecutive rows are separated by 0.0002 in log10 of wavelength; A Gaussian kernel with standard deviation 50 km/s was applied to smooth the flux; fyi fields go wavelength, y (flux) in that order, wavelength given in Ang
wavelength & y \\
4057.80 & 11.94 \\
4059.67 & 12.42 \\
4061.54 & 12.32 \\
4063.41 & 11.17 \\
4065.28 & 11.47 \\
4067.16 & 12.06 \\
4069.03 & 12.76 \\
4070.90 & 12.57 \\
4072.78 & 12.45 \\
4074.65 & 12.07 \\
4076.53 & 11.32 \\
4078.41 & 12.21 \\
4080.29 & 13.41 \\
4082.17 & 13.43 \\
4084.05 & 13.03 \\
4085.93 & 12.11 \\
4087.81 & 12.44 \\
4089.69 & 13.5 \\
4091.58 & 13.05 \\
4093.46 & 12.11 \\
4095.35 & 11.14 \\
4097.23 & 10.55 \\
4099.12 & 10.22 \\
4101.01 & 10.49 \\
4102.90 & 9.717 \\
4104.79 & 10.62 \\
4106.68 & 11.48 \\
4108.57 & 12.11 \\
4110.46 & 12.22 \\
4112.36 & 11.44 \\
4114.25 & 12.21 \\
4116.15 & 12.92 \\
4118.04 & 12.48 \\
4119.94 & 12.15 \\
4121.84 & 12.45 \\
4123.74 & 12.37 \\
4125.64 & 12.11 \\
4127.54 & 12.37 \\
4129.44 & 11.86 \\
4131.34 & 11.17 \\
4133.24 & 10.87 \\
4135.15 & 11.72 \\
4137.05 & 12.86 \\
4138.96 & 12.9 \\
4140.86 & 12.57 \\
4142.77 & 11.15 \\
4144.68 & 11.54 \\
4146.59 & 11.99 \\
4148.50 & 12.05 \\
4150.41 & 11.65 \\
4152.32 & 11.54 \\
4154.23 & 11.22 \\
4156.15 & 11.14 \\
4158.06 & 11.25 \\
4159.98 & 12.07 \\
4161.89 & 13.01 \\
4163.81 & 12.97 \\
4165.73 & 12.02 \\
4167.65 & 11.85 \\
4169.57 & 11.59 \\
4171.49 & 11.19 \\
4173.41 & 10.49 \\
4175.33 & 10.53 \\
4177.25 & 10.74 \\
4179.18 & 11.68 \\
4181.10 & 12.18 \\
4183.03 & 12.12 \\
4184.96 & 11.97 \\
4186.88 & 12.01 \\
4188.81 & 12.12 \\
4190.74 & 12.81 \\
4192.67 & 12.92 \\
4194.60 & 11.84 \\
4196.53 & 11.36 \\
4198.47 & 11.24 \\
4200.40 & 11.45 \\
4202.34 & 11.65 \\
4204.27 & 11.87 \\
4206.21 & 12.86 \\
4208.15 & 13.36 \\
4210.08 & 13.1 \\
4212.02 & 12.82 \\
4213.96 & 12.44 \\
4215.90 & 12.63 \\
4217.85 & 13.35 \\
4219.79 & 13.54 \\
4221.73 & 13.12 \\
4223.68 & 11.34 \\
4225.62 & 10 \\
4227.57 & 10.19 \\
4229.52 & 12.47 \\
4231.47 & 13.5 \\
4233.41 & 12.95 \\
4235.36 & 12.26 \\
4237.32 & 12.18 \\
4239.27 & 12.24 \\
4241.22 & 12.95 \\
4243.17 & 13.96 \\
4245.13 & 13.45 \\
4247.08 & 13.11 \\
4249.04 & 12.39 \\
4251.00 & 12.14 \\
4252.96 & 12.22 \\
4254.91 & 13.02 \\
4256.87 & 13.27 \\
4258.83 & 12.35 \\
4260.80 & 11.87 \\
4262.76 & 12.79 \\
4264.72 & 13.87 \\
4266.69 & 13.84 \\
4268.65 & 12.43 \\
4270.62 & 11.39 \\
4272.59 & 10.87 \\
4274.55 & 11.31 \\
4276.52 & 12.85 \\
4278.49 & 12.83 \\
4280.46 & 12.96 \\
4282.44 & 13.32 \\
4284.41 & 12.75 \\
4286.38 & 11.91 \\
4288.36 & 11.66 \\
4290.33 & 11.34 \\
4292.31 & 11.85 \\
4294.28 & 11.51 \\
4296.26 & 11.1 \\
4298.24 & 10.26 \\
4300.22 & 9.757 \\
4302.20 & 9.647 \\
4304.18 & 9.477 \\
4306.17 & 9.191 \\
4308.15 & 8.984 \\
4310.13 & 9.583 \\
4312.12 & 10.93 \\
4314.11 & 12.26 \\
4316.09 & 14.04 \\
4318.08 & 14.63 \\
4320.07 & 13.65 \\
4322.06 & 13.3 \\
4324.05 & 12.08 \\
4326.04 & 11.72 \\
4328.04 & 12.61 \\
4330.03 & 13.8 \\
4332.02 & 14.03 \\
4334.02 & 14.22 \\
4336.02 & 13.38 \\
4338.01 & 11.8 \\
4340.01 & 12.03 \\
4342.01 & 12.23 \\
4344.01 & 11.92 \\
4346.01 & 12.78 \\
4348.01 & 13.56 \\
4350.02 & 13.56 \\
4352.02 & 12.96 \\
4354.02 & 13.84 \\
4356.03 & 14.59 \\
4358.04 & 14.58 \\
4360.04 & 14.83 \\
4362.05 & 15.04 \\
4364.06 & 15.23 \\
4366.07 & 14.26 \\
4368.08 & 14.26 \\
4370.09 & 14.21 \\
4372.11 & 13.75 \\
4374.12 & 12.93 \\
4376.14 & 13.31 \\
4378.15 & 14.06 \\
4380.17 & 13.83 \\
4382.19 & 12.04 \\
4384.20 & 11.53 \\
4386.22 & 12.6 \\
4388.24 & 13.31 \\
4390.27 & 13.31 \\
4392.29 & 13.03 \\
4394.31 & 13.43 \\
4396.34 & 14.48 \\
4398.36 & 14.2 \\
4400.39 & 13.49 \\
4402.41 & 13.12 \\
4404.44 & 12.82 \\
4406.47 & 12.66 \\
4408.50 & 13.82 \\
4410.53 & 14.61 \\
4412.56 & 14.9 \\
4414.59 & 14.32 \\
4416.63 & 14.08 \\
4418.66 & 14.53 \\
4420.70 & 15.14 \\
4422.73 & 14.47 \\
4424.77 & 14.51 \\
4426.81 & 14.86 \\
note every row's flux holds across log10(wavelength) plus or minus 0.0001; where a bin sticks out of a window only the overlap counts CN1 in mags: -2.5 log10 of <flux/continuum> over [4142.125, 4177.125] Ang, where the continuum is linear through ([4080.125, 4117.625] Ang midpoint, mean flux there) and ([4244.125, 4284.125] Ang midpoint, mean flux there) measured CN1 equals 0.050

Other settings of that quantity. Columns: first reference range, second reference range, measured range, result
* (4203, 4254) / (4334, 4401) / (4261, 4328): 0.101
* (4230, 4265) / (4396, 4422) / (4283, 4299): 0.131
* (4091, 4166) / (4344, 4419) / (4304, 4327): 0.128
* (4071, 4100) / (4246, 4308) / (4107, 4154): 0.011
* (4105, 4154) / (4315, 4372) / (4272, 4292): 0.077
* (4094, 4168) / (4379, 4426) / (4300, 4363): 0.052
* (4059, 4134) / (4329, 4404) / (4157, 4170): 0.020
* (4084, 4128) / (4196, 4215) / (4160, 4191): 0.028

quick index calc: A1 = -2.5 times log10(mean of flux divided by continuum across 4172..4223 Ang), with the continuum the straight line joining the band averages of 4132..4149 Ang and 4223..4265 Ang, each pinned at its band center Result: 0.01 mag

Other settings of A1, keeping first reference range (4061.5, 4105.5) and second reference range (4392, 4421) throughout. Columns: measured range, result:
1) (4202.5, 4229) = 0.03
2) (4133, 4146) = 0.02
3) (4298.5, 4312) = 0.35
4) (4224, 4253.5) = 0.04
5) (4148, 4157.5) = 0.08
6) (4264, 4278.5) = 0.06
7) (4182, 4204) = 0.06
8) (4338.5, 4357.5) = 0.04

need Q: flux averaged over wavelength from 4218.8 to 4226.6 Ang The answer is 12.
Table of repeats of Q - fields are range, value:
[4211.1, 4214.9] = 12.6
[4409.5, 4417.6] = 14.5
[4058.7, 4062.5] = 12.4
